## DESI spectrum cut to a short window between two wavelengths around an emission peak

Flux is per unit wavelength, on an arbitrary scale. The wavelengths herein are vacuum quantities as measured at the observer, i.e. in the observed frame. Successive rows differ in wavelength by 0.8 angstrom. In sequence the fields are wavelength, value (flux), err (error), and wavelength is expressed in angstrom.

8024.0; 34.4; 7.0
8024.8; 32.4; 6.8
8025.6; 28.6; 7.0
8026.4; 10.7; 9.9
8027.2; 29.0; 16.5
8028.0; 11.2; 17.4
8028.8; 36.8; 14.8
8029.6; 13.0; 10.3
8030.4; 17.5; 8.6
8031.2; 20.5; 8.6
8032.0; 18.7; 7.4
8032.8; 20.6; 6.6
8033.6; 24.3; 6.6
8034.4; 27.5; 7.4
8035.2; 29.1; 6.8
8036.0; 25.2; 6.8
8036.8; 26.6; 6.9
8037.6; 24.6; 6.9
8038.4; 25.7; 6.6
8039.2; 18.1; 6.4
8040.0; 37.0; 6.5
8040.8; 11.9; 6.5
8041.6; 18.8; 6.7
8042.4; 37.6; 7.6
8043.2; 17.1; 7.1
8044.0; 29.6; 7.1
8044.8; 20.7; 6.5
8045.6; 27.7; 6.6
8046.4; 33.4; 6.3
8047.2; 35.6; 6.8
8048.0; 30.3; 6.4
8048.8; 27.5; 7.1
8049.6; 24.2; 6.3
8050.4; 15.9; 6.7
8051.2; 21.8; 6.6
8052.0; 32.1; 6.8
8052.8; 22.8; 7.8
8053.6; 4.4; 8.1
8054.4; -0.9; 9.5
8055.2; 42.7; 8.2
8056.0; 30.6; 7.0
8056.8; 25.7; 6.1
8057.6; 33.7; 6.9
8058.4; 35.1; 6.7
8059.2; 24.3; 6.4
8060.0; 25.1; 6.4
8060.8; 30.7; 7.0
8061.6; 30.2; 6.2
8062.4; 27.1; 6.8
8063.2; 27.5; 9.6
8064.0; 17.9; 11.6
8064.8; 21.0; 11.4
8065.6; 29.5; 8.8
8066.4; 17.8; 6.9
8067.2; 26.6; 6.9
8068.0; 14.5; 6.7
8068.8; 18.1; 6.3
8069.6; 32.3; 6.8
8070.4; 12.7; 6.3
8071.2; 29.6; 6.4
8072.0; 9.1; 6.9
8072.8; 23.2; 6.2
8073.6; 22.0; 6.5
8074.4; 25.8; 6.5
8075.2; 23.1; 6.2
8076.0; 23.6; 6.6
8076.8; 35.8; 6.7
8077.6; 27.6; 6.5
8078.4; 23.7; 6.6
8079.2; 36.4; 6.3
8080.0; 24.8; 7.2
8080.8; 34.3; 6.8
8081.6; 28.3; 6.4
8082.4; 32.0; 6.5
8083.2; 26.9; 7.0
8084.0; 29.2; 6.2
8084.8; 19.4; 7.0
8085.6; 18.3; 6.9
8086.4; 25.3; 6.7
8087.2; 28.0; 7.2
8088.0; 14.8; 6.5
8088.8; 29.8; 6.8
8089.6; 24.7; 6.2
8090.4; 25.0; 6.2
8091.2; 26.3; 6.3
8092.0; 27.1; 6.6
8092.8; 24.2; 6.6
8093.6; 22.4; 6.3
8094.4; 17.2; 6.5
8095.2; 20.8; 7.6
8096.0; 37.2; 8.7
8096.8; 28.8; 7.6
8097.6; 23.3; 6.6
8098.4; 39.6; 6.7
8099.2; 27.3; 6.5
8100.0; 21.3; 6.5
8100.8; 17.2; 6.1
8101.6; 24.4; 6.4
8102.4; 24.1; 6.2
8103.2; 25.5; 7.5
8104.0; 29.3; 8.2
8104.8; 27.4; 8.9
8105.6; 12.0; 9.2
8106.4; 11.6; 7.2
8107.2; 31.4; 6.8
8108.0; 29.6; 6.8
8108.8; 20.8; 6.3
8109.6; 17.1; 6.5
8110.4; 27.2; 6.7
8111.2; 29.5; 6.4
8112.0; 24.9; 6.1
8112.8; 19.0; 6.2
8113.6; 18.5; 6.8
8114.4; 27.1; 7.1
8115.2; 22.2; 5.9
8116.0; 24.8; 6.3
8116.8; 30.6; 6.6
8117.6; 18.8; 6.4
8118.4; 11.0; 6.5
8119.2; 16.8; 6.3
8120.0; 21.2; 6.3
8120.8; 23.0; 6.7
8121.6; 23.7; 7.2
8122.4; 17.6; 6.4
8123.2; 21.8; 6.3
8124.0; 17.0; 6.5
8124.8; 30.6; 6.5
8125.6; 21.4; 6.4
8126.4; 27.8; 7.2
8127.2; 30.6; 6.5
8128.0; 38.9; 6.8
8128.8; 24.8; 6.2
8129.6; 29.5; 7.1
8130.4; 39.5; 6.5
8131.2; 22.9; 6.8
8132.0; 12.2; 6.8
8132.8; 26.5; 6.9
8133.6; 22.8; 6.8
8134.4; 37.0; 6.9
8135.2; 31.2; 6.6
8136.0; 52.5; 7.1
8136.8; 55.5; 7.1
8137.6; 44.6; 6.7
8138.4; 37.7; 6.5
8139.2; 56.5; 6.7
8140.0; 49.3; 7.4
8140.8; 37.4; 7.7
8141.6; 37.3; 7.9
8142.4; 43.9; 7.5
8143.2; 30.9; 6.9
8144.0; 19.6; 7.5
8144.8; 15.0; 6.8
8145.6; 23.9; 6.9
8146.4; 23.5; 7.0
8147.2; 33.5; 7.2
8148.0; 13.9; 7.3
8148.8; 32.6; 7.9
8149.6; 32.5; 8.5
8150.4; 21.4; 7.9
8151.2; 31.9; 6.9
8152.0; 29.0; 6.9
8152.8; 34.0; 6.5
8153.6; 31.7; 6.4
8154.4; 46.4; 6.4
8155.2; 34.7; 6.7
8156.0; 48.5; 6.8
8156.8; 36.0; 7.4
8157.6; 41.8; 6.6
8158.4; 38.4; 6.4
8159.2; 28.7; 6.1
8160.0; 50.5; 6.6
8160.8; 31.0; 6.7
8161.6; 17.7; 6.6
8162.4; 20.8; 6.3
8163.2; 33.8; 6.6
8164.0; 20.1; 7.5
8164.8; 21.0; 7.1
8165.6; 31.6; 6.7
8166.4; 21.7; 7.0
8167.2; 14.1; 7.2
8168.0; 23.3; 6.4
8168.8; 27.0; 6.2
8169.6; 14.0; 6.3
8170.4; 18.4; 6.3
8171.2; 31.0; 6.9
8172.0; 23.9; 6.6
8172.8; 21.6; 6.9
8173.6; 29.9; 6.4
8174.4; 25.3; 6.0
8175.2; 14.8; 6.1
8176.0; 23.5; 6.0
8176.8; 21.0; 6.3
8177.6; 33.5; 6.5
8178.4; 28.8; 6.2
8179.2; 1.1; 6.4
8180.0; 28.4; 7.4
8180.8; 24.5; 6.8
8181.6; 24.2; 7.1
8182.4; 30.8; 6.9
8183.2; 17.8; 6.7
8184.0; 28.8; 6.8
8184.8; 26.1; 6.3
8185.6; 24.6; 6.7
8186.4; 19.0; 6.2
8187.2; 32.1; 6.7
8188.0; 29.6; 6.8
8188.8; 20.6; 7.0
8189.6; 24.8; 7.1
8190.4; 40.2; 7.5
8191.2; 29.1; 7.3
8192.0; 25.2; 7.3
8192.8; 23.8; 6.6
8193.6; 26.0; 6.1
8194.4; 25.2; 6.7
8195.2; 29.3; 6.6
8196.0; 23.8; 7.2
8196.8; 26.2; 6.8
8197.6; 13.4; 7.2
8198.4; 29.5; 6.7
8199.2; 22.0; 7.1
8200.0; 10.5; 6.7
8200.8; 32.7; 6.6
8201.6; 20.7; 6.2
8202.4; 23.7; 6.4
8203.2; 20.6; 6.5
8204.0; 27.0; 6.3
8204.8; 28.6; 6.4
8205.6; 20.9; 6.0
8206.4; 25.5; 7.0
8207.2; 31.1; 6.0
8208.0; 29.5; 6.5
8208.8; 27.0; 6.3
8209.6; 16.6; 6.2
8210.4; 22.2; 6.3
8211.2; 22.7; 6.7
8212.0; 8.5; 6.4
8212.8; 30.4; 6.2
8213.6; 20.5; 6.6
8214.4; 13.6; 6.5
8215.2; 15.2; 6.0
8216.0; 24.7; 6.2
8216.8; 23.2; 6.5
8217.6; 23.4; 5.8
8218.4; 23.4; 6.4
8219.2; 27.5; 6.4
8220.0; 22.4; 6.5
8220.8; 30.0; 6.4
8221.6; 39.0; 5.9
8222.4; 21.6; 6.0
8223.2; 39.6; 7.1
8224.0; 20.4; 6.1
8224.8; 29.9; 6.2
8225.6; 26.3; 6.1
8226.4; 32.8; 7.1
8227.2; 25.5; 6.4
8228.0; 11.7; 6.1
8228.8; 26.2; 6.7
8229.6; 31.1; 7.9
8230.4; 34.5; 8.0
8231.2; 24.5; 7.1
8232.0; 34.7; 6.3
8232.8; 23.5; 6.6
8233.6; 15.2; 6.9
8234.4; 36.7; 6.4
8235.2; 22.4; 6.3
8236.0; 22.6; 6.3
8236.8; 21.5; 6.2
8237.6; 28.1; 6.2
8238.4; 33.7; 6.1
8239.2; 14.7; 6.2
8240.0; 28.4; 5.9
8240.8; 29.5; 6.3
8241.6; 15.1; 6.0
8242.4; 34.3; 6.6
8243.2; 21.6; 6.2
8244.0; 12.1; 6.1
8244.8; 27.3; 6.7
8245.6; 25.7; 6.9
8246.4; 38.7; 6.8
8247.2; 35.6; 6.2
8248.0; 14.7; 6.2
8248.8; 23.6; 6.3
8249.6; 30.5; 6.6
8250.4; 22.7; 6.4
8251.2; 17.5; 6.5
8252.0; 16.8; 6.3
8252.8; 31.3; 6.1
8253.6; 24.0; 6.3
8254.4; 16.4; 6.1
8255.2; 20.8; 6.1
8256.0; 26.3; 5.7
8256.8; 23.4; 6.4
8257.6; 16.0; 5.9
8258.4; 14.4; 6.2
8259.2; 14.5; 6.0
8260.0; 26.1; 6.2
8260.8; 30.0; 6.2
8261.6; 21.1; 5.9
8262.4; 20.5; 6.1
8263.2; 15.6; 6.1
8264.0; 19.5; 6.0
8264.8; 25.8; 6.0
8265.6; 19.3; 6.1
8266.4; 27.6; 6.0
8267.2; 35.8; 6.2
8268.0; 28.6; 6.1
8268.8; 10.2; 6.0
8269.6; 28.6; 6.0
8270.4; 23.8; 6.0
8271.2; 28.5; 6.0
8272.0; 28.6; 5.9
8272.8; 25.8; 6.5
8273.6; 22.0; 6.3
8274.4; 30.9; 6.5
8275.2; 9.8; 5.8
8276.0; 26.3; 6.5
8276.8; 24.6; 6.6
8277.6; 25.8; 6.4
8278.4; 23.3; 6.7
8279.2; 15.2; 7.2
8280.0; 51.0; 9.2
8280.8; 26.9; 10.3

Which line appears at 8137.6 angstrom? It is [S II]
